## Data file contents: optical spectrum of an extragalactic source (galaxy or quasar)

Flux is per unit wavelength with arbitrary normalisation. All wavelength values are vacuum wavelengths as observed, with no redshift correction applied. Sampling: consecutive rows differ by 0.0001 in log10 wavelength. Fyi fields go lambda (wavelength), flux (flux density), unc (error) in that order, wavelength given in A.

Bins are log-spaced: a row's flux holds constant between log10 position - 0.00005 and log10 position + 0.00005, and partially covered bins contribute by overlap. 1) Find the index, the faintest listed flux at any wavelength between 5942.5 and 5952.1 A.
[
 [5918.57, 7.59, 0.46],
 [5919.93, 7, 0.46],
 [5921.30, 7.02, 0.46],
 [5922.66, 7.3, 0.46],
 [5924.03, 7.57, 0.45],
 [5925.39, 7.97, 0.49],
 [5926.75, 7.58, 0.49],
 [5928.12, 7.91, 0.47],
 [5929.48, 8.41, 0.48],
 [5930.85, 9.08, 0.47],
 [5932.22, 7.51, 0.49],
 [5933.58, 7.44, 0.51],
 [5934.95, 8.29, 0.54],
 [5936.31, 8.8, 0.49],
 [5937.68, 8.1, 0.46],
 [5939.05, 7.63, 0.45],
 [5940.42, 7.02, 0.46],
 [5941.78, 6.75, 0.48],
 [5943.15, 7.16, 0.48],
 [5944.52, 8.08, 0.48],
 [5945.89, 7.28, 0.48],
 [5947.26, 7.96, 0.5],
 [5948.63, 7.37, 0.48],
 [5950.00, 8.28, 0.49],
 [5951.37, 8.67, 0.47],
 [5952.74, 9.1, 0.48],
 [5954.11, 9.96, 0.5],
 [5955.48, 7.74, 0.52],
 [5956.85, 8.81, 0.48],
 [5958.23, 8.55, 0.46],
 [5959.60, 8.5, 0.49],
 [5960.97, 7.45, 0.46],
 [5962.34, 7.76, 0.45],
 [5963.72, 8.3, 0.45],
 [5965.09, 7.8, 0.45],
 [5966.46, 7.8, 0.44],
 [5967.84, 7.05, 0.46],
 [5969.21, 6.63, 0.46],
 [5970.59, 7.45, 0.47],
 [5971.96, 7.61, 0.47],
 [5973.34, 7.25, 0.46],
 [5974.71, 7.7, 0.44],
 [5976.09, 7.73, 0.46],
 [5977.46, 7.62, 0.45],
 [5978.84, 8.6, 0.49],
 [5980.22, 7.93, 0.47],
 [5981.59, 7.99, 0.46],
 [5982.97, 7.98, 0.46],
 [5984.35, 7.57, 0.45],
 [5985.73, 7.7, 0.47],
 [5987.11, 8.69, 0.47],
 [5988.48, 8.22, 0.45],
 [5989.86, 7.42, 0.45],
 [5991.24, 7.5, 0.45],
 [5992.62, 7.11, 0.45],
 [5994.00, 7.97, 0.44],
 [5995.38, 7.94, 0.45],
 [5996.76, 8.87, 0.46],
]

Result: 7.16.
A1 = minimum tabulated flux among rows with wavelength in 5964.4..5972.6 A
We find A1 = 6.63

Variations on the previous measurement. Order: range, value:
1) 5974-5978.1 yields 7.62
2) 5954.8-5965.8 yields 7.45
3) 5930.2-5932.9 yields 7.51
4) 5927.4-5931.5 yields 7.91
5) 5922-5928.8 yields 7.3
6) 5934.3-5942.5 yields 6.75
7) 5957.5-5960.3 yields 8.5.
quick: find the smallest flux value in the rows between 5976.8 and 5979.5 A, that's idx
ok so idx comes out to 7.62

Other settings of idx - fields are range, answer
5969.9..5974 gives 7.25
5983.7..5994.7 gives 7.11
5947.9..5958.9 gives 7.37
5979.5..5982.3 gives 7.93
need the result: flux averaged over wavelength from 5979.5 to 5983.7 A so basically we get 7.97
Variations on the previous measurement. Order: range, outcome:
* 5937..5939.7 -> 7.86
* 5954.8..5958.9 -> 8.35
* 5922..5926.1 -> 7.62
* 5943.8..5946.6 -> 7.67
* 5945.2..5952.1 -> 7.92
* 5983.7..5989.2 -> 8.05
